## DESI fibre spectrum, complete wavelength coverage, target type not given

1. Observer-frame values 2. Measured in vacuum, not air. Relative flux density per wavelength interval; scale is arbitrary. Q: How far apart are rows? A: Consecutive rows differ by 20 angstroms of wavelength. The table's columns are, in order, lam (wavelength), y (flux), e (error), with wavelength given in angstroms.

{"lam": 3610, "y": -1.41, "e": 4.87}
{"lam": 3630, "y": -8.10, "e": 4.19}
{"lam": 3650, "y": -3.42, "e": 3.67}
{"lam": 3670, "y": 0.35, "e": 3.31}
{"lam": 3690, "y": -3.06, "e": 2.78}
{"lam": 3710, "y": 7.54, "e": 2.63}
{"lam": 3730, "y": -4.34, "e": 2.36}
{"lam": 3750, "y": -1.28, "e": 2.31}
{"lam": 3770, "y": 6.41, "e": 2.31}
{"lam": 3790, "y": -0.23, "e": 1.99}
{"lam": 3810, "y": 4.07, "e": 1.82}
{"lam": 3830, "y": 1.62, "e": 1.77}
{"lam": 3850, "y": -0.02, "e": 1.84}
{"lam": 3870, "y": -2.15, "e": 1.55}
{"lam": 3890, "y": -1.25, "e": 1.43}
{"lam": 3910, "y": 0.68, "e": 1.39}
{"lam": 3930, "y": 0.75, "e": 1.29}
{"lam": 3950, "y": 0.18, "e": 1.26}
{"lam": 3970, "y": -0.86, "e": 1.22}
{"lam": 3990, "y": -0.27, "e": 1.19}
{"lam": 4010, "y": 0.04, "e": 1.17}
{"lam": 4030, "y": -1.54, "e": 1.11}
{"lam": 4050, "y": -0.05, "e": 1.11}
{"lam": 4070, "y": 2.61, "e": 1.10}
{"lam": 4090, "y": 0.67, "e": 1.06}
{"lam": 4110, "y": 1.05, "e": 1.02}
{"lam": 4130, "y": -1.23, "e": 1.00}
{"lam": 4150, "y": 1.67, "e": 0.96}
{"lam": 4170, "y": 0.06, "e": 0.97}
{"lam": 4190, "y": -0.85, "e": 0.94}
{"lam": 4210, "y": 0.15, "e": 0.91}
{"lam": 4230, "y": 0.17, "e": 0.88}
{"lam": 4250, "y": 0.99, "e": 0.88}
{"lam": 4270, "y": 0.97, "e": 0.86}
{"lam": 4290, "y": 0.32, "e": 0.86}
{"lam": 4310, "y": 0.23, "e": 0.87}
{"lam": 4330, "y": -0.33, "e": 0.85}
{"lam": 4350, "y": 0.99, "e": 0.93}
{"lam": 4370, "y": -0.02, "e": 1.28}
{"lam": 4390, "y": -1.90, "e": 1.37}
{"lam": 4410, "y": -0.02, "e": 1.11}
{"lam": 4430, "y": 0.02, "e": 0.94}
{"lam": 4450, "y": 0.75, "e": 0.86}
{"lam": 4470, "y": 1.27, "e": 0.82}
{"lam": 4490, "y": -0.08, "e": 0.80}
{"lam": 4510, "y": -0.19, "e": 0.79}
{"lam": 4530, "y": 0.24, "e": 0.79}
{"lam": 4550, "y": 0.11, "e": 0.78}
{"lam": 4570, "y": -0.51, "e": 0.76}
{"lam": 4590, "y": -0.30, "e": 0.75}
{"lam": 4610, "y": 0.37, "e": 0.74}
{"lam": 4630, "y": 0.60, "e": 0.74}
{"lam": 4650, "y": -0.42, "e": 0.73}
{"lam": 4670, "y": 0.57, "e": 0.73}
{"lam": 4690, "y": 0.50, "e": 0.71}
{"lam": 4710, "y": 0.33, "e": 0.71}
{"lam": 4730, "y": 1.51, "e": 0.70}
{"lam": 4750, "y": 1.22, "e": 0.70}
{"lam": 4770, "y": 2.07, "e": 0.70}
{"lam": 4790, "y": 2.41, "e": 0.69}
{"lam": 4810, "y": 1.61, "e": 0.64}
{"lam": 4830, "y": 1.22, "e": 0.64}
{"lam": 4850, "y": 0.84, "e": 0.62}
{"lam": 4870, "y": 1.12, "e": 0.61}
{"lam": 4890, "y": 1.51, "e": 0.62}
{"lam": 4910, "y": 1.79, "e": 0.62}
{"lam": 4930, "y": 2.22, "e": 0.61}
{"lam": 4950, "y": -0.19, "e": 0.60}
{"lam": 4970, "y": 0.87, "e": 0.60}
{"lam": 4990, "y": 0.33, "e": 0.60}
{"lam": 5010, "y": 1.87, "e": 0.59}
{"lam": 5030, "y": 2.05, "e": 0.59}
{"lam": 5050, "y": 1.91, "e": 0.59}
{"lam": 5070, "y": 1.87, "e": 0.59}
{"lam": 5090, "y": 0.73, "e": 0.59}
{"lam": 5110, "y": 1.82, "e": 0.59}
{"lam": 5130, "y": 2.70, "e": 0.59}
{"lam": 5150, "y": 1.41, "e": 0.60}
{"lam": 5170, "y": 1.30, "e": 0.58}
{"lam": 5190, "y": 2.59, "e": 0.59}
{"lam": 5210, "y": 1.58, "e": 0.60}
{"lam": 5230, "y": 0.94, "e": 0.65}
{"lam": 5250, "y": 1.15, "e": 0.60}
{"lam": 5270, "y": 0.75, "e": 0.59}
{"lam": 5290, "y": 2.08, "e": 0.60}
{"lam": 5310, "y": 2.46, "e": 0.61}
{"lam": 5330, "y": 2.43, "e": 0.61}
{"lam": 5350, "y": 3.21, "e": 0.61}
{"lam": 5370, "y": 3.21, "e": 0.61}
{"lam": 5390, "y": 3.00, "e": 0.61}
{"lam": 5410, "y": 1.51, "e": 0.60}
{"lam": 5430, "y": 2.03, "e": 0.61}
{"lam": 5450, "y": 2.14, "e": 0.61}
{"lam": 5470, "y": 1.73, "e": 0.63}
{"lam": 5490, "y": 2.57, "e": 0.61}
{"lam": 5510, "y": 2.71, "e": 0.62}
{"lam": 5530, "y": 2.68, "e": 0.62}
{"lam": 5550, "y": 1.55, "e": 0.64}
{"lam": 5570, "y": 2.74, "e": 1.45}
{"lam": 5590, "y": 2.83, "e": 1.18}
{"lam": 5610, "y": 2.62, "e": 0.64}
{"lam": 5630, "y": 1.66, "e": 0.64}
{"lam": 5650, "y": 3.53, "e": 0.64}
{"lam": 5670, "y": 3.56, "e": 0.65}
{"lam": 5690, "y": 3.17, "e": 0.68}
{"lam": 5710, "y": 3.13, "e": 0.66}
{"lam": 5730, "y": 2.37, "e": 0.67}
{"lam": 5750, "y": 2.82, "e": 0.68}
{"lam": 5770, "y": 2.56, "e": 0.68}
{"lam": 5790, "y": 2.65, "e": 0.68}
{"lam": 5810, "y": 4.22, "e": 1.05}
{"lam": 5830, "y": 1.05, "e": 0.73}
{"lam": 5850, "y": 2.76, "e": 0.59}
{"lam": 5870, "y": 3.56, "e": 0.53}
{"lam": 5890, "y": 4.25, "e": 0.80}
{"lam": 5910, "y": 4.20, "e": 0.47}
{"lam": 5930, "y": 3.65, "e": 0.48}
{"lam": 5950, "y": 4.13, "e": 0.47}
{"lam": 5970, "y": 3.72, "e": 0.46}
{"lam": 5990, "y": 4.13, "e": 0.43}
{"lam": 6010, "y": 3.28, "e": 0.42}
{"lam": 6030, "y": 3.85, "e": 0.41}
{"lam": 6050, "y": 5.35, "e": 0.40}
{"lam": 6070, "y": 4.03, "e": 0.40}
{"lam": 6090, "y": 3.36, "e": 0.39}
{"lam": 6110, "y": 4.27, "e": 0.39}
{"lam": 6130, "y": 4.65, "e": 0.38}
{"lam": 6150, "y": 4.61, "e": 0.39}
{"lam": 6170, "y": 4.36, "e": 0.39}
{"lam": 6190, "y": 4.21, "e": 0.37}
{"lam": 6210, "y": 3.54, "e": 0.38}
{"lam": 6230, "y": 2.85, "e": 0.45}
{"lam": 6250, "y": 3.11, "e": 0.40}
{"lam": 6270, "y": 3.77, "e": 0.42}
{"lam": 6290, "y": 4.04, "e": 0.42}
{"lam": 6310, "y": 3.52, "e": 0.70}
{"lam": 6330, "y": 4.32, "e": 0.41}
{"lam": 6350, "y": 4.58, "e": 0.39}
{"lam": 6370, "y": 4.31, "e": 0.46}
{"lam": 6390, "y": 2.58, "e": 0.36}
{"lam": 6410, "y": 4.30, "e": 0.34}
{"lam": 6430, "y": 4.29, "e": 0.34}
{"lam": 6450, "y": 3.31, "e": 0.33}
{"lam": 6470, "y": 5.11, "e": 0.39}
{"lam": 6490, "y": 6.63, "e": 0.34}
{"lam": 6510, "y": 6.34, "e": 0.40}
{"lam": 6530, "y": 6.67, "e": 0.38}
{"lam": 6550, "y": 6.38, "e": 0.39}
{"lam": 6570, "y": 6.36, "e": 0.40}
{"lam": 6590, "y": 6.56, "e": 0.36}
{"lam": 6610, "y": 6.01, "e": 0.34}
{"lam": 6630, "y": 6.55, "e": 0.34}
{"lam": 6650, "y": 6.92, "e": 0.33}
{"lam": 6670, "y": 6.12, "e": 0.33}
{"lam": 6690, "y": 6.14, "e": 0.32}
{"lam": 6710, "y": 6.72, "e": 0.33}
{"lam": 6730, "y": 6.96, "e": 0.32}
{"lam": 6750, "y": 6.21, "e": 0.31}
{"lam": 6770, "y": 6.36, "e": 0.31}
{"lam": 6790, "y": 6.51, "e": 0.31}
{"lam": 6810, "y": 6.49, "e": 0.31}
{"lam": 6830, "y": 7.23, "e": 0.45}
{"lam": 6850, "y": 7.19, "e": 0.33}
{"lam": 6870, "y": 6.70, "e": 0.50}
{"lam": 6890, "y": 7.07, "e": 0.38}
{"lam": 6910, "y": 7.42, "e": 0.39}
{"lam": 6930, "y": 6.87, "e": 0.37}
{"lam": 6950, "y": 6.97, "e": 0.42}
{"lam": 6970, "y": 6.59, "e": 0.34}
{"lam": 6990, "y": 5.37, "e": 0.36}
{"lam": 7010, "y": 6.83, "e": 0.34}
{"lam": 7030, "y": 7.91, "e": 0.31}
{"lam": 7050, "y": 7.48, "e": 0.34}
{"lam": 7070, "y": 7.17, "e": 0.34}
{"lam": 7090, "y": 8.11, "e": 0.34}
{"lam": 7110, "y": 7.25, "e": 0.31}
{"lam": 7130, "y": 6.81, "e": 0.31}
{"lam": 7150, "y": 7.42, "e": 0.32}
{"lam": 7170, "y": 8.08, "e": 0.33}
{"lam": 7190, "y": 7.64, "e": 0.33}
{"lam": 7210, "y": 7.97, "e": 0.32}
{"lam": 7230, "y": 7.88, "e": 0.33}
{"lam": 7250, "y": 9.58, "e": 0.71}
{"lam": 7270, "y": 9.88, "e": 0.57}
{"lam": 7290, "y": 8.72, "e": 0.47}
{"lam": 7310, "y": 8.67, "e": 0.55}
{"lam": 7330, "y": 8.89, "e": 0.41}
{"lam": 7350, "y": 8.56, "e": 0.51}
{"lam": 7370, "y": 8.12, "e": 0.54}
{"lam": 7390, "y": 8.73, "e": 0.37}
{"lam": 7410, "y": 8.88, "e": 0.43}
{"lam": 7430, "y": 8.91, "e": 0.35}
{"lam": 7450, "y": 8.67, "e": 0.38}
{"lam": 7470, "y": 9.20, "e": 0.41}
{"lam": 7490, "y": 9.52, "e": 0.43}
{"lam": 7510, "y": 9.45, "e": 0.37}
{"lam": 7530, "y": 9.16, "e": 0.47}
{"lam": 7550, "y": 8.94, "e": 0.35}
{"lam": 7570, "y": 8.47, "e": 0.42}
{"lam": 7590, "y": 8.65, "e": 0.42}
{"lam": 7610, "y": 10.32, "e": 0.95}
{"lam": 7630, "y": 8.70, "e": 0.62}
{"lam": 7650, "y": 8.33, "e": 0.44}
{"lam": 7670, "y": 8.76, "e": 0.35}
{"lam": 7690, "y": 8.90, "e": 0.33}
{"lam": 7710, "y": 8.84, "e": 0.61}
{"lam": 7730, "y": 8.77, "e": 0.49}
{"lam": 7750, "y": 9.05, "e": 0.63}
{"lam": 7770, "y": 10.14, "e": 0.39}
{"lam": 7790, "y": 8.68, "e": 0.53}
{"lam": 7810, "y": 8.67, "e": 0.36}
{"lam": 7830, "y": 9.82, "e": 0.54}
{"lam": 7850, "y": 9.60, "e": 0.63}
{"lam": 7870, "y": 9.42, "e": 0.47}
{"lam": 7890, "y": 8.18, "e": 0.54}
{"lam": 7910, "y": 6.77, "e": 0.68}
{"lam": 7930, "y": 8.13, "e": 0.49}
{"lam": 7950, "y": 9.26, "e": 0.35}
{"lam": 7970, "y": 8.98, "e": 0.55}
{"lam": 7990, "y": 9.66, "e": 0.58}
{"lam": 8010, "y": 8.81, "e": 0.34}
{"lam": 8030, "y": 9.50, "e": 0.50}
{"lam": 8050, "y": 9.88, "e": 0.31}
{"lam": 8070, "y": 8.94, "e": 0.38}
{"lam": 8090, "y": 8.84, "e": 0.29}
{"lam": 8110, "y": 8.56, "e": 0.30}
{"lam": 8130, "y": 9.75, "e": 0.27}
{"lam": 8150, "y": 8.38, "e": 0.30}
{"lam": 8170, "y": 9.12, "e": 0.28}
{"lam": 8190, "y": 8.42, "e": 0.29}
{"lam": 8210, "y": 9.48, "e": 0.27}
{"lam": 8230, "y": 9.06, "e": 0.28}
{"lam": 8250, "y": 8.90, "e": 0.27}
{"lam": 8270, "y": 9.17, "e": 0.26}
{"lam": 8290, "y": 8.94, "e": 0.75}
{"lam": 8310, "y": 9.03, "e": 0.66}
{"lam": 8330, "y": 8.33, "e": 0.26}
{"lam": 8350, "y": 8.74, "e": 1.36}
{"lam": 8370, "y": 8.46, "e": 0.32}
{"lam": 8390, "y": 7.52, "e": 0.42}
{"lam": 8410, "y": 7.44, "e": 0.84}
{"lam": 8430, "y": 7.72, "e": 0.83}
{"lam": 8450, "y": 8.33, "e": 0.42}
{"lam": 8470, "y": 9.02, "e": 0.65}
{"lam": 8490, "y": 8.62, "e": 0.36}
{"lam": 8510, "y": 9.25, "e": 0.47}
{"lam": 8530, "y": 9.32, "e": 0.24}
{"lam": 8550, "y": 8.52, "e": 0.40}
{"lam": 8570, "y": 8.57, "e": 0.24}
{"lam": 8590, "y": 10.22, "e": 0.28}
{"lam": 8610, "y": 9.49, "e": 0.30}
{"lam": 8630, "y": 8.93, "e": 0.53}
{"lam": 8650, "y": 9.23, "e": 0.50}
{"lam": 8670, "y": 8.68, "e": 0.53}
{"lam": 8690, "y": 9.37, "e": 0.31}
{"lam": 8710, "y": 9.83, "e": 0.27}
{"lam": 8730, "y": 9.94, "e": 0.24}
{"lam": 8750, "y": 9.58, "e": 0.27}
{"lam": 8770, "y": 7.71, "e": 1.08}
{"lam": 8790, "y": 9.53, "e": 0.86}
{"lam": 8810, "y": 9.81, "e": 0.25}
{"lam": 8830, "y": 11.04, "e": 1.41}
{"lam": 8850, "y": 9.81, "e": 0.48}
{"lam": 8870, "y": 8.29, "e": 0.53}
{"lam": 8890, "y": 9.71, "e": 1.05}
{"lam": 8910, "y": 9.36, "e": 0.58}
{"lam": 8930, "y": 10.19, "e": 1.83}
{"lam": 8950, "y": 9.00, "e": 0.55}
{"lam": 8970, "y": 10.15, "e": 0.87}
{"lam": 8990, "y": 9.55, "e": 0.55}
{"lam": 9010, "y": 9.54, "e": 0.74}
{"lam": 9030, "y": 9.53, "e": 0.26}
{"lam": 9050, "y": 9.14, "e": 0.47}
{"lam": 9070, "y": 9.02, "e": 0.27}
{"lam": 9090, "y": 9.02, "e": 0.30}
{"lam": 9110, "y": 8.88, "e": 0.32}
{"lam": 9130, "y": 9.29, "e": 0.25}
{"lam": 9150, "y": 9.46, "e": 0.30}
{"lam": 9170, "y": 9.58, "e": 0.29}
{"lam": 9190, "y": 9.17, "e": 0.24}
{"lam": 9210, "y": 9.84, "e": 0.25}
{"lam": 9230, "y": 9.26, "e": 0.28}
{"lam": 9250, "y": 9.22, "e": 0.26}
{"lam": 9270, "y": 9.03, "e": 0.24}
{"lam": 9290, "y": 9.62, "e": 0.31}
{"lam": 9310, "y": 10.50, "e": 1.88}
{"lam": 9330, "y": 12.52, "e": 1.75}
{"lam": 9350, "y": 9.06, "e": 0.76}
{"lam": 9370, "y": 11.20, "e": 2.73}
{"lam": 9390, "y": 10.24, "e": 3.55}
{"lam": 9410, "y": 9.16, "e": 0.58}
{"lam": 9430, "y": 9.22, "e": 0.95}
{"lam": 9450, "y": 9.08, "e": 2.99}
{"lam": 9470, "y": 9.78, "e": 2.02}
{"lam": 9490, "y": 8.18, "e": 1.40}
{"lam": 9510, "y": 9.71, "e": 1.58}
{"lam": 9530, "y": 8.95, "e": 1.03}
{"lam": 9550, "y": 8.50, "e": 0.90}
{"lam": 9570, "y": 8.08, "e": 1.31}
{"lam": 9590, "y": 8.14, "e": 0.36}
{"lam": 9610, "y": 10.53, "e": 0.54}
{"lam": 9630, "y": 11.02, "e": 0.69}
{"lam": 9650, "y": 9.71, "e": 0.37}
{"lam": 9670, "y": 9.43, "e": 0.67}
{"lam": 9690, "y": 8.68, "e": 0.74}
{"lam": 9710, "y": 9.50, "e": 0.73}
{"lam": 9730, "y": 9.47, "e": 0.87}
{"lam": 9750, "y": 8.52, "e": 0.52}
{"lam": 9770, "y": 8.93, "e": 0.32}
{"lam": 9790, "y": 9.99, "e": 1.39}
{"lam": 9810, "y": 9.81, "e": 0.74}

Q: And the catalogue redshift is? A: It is 0.62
